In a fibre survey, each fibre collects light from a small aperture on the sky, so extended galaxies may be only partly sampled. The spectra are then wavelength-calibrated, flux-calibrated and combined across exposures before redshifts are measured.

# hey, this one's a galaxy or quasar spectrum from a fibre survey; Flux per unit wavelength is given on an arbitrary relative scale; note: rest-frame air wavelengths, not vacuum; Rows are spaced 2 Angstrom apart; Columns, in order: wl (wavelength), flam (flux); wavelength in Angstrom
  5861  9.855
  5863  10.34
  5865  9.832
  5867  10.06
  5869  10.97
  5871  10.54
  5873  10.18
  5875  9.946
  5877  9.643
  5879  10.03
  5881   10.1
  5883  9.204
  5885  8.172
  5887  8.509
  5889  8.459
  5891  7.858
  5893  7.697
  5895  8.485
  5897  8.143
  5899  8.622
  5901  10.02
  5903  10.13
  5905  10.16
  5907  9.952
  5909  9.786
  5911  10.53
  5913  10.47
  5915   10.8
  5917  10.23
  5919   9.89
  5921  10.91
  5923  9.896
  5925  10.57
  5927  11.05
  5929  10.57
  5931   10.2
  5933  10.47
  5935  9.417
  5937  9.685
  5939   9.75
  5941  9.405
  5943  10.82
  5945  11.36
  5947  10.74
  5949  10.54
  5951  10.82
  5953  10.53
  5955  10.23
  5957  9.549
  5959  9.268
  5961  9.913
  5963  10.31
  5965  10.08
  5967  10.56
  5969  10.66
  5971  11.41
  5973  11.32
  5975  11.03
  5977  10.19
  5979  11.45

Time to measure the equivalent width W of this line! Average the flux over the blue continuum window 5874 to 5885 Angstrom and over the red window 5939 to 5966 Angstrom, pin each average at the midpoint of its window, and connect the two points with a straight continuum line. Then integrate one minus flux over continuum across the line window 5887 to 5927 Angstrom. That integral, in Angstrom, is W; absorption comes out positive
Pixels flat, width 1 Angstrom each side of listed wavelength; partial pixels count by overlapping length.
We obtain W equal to 1.0 Angstrom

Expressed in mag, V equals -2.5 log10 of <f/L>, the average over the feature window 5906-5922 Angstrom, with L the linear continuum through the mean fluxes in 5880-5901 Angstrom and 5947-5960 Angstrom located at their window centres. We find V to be -0.13 mag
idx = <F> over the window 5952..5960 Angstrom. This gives 9.89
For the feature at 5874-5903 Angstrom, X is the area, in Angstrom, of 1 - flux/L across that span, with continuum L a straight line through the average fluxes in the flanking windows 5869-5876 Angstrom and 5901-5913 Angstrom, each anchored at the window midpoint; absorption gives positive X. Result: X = 3.6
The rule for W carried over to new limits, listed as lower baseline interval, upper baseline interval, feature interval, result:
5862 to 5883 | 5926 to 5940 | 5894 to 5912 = 1.1 Angstrom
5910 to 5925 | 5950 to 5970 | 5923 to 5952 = -0.2 Angstrom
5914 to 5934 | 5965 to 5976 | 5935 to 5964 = 1.4 Angstrom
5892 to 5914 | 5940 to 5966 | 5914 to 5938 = -1.2 Angstrom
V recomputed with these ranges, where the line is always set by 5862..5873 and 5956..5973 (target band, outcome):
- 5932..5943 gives 0.05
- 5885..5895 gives 0.25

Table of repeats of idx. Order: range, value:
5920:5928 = 10.6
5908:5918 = 10.4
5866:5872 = 10.5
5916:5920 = 10.1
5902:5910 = 10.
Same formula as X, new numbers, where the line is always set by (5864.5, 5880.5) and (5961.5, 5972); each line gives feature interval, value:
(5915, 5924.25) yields 0.1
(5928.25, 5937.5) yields 0.3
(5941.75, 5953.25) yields -0.3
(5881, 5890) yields 1.3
